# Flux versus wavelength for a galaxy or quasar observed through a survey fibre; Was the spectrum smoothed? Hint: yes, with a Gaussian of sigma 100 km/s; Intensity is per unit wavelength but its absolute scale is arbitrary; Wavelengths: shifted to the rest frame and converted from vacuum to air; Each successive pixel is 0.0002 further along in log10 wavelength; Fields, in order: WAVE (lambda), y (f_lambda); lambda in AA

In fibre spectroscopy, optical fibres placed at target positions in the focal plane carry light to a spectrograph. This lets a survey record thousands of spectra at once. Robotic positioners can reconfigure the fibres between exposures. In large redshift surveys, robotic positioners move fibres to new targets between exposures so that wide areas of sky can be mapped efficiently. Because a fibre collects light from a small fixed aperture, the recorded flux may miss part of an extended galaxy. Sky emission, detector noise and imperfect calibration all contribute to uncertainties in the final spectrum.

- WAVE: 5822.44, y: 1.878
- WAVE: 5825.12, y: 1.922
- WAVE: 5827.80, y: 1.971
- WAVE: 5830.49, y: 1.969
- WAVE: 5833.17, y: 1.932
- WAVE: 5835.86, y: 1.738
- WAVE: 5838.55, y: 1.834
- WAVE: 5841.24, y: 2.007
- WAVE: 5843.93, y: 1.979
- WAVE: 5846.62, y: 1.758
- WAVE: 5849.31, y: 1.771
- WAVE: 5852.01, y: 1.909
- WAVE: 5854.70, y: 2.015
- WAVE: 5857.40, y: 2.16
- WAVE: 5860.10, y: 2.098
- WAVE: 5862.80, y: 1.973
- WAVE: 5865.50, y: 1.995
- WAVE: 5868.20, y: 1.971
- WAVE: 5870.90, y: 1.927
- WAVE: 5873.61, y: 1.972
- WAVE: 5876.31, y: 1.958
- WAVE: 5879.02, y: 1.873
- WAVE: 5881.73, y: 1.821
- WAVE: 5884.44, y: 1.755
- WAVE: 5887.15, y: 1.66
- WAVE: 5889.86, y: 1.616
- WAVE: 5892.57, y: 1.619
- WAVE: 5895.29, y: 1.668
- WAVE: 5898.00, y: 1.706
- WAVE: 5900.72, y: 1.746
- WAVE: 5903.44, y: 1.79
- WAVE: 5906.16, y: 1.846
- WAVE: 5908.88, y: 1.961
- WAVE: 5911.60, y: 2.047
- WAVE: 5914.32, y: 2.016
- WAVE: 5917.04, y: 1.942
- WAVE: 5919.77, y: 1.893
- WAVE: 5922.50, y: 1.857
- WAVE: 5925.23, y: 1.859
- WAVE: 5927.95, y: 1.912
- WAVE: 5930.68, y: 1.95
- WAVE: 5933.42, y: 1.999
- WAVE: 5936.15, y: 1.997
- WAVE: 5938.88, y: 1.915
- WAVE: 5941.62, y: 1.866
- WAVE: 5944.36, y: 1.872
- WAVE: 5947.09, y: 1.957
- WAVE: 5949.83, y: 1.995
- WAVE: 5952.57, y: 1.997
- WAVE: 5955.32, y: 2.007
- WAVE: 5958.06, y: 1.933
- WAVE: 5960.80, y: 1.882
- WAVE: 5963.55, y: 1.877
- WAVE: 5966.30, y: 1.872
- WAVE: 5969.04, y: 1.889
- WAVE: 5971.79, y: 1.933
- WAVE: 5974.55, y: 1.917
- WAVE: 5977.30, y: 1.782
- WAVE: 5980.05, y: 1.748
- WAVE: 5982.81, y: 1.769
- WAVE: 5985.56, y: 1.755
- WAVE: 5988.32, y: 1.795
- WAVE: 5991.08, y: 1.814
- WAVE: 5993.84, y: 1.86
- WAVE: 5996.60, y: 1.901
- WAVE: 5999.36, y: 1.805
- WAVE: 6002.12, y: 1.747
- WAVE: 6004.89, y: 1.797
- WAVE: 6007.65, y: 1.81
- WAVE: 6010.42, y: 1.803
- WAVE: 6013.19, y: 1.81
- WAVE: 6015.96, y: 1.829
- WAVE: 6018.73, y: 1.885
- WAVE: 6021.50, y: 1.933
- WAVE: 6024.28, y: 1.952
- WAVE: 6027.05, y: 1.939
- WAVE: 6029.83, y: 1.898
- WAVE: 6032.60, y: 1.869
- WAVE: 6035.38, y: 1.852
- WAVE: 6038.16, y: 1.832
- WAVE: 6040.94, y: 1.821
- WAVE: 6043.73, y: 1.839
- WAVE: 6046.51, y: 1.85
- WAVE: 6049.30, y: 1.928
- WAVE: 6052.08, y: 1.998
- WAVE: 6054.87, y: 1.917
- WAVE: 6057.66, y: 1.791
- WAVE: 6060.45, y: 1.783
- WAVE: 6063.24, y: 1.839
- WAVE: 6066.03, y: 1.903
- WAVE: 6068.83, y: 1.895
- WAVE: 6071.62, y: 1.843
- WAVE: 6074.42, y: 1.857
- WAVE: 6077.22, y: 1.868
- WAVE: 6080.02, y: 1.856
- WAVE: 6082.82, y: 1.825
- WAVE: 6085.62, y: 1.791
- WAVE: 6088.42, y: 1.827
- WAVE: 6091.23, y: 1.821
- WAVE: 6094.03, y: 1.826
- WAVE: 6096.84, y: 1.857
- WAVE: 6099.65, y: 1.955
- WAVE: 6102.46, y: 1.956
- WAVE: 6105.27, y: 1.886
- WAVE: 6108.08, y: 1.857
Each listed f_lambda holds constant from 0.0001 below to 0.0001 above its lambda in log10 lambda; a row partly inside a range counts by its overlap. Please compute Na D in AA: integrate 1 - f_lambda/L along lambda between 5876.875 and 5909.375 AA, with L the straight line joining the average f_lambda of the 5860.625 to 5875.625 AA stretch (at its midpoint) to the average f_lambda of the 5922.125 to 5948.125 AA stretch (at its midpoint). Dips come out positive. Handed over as 3.3 AA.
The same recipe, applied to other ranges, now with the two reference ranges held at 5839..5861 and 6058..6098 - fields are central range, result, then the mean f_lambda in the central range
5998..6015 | 0.73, 1.8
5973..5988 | 0.74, 1.79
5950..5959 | -0.38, 1.98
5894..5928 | 1.06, 1.86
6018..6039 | -0.35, 1.9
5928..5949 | -0.29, 1.94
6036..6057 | -0.26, 1.88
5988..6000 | 0.27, 1.84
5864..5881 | -0.02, 1.94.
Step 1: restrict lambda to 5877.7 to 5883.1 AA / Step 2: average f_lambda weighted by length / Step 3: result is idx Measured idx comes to 1.85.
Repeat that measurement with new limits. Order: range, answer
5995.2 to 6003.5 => 1.82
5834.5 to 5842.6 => 1.86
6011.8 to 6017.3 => 1.82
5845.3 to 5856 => 1.86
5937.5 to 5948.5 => 1.9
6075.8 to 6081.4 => 1.86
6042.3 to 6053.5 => 1.9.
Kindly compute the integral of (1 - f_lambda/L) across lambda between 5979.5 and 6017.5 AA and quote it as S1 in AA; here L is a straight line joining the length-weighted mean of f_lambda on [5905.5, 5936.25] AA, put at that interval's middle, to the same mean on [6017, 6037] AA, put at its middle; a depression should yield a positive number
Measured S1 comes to 2.1 AA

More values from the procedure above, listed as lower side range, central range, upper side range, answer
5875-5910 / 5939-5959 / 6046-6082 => -1.58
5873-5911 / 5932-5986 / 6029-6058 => -2.22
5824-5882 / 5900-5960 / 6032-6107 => -0.53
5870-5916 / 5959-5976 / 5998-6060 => -0.49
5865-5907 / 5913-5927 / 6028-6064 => -0.75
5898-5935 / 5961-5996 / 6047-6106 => 0.95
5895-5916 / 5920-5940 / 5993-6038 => -0.72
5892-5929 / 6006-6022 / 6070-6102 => 0.11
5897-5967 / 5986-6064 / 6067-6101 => 0.95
